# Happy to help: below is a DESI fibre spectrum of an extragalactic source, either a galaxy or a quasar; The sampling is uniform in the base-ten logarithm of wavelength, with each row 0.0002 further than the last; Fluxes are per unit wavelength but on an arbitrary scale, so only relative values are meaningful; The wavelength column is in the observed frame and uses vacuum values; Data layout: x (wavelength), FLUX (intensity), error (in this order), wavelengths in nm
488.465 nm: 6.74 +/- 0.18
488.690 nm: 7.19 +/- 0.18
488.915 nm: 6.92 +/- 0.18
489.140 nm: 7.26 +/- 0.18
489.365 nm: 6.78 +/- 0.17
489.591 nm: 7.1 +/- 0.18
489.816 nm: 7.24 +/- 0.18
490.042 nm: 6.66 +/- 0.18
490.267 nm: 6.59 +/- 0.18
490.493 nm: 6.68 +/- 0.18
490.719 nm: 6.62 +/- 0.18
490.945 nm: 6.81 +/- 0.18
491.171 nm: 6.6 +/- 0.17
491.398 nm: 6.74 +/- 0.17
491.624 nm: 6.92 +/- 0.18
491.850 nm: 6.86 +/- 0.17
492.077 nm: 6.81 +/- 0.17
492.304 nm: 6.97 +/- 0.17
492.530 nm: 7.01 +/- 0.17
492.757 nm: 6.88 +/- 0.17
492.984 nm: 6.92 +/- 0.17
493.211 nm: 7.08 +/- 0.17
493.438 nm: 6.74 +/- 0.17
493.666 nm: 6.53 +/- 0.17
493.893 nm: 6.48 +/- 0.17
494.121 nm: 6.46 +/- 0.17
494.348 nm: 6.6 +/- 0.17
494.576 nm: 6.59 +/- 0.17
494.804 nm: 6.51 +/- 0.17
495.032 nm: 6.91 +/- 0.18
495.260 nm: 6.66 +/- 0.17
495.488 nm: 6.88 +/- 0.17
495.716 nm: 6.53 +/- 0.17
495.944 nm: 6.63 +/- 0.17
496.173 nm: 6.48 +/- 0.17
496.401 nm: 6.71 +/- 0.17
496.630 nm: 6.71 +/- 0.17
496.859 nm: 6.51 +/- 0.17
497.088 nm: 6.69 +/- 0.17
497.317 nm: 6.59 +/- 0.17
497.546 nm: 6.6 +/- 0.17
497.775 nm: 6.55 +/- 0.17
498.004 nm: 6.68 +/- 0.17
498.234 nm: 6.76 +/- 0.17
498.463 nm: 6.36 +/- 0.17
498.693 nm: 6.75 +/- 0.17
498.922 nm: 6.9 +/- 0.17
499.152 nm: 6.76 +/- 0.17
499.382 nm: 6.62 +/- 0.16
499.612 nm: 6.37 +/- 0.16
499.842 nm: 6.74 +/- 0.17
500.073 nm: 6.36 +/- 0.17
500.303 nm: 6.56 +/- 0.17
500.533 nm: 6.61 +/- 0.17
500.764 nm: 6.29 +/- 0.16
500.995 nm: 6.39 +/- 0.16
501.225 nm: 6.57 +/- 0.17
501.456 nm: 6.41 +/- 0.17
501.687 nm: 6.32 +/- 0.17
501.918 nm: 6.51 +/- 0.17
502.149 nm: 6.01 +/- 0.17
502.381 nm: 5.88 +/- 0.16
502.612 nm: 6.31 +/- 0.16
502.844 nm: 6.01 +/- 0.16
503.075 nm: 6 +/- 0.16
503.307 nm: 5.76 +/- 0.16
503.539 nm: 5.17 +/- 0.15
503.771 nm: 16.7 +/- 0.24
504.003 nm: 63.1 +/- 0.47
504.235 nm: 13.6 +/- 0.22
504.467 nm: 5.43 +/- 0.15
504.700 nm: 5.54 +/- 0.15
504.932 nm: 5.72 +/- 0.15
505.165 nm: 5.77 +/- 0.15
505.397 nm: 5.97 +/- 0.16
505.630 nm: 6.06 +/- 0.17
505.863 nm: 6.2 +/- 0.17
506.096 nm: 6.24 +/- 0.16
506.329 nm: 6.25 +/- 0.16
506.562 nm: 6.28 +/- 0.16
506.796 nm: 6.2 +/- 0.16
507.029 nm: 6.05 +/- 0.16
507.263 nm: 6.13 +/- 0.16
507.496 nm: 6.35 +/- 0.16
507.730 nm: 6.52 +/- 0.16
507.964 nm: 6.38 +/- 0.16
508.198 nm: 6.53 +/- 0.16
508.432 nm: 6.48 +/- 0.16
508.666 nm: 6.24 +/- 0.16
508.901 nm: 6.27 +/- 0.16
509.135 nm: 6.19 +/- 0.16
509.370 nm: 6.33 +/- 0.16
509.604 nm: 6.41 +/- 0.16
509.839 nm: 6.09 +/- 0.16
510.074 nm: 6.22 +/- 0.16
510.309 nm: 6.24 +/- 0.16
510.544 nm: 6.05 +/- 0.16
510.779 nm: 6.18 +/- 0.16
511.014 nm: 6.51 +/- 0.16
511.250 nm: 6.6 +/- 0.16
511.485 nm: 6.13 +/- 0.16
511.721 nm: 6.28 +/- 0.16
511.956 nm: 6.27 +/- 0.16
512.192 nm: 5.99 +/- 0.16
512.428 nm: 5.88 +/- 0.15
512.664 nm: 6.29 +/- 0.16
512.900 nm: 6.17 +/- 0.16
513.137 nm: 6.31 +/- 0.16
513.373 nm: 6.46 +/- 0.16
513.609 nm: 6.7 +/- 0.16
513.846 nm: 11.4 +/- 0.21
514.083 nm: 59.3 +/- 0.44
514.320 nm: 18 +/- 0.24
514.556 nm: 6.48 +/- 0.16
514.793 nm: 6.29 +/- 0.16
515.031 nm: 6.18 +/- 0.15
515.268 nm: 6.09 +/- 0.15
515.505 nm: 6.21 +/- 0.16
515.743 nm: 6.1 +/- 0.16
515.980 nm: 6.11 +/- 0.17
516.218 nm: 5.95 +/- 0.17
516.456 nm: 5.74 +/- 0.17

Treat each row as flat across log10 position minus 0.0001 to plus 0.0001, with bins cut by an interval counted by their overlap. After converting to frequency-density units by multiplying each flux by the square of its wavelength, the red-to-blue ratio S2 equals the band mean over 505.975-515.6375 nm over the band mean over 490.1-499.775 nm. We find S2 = 1.3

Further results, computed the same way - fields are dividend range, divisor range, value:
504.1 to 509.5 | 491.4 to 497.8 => 1.04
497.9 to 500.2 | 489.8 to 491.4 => 1.02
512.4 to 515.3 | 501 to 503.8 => 1.89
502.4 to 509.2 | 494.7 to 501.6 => 1.35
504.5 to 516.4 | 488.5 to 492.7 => 1.20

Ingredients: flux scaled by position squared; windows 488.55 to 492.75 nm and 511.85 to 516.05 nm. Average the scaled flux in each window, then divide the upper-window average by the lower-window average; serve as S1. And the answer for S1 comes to 1.63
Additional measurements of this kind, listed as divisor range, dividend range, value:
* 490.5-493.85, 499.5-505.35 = 1.39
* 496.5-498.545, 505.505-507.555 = 0.97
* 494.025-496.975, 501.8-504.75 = 1.84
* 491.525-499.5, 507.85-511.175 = 0.99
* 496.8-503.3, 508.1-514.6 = 1.44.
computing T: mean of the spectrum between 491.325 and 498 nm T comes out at 6.71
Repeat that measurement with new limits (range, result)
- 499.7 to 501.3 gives 6.5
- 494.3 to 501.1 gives 6.61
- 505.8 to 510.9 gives 6.27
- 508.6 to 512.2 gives 6.26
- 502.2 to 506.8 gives 9.74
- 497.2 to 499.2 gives 6.66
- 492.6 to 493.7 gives 6.86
